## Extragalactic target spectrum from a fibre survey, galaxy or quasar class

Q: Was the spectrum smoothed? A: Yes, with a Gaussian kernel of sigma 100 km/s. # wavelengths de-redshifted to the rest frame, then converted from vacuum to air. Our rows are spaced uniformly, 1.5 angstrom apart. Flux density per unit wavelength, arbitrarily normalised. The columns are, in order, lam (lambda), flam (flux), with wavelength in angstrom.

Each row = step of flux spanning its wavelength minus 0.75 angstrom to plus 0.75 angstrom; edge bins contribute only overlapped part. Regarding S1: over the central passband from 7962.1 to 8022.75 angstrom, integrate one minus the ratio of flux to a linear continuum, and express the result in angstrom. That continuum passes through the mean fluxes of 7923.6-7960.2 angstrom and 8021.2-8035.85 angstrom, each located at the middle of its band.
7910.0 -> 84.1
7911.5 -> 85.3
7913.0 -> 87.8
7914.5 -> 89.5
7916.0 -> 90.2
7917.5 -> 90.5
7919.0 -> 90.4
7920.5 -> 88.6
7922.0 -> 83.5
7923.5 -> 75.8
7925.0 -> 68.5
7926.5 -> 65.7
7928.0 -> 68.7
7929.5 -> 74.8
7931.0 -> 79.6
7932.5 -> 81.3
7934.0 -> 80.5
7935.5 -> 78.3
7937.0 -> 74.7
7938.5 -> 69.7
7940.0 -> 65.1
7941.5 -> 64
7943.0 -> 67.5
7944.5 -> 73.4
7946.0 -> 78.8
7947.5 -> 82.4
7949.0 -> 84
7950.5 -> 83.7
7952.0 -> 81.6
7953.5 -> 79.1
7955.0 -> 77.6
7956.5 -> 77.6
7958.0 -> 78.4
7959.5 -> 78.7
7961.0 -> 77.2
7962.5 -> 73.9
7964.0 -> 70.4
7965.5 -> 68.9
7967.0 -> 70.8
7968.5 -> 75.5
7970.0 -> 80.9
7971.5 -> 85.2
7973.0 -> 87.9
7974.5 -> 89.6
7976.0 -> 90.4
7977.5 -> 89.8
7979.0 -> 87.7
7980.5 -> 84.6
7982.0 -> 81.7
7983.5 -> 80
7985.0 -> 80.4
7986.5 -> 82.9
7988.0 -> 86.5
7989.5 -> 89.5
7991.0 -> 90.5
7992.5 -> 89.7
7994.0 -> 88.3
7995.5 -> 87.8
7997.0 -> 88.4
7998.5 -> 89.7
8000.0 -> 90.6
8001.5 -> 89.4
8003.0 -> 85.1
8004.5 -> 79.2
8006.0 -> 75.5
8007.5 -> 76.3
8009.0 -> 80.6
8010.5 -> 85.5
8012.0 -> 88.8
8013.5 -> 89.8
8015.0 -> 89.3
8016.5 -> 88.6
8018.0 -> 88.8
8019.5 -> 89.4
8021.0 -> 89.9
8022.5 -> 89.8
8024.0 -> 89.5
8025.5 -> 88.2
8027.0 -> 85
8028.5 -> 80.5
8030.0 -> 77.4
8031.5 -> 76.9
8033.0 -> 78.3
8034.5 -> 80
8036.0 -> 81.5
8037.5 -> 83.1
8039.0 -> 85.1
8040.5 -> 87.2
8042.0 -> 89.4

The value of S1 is -3.5 angstrom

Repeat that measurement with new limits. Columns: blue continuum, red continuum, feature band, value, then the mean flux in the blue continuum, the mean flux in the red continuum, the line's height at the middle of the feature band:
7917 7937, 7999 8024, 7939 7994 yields 1.3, 78.6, 86.2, 82.2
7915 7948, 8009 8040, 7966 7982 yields -0.6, 77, 85.2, 80.7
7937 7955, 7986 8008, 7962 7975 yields 0.4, 75.5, 86.1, 80.2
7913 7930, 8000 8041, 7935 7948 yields 1.5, 81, 84.5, 81.7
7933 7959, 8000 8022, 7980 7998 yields -0.7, 76.3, 85.7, 82.5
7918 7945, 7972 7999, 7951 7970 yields 1.2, 75.2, 86.9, 81.5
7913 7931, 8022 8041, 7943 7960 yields 0.5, 80.8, 83.1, 81.4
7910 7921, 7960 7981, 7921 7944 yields 3.4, 88.6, 80.8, 86.2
